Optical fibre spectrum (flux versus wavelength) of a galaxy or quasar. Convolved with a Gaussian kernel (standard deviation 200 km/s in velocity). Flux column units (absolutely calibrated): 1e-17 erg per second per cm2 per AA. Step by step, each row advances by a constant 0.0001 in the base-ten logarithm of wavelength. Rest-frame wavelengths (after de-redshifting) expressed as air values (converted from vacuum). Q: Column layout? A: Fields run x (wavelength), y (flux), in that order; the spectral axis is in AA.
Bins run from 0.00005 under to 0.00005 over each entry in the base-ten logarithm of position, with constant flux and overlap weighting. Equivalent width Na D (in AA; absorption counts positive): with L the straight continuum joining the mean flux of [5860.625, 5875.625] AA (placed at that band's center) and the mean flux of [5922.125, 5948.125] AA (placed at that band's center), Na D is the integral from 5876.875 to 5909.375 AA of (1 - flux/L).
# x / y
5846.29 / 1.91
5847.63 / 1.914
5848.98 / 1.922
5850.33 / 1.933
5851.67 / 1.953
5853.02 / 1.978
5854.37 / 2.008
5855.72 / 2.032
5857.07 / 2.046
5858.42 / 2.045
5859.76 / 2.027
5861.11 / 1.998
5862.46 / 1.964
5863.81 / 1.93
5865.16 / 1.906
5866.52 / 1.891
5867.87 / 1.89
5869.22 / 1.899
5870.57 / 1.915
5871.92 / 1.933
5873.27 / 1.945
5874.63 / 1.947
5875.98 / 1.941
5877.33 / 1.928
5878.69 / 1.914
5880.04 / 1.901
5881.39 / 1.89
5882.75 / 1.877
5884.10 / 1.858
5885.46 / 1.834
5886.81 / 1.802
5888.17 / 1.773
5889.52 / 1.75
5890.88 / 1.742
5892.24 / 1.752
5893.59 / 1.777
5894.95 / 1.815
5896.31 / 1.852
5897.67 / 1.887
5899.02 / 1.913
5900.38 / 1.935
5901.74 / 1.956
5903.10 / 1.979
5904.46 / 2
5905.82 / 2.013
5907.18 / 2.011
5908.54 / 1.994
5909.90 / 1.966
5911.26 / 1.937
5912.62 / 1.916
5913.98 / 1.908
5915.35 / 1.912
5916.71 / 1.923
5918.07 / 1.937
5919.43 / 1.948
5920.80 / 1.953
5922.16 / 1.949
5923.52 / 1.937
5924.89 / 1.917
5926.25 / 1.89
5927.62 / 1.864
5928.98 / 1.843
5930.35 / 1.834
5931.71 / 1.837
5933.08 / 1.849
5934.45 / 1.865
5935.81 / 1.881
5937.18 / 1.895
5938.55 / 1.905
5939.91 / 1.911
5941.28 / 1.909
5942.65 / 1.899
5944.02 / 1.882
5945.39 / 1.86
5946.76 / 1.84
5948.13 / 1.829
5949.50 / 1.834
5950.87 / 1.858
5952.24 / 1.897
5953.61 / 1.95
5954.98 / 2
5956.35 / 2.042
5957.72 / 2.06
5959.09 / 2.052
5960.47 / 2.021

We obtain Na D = 0.5 AA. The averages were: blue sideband 1.93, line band 1.88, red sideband 1.88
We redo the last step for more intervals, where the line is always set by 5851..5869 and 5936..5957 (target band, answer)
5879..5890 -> 0.63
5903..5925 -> -0.30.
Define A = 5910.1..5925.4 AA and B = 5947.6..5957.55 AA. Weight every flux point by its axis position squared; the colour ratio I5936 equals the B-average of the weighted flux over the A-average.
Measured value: 1.01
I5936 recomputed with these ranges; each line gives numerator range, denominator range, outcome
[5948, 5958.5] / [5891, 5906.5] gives 1.05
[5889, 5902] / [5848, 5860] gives 0.93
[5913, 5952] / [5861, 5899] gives 1.03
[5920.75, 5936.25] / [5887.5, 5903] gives 1.04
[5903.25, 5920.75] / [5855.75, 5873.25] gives 1.02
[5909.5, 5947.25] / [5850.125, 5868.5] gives 0.99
